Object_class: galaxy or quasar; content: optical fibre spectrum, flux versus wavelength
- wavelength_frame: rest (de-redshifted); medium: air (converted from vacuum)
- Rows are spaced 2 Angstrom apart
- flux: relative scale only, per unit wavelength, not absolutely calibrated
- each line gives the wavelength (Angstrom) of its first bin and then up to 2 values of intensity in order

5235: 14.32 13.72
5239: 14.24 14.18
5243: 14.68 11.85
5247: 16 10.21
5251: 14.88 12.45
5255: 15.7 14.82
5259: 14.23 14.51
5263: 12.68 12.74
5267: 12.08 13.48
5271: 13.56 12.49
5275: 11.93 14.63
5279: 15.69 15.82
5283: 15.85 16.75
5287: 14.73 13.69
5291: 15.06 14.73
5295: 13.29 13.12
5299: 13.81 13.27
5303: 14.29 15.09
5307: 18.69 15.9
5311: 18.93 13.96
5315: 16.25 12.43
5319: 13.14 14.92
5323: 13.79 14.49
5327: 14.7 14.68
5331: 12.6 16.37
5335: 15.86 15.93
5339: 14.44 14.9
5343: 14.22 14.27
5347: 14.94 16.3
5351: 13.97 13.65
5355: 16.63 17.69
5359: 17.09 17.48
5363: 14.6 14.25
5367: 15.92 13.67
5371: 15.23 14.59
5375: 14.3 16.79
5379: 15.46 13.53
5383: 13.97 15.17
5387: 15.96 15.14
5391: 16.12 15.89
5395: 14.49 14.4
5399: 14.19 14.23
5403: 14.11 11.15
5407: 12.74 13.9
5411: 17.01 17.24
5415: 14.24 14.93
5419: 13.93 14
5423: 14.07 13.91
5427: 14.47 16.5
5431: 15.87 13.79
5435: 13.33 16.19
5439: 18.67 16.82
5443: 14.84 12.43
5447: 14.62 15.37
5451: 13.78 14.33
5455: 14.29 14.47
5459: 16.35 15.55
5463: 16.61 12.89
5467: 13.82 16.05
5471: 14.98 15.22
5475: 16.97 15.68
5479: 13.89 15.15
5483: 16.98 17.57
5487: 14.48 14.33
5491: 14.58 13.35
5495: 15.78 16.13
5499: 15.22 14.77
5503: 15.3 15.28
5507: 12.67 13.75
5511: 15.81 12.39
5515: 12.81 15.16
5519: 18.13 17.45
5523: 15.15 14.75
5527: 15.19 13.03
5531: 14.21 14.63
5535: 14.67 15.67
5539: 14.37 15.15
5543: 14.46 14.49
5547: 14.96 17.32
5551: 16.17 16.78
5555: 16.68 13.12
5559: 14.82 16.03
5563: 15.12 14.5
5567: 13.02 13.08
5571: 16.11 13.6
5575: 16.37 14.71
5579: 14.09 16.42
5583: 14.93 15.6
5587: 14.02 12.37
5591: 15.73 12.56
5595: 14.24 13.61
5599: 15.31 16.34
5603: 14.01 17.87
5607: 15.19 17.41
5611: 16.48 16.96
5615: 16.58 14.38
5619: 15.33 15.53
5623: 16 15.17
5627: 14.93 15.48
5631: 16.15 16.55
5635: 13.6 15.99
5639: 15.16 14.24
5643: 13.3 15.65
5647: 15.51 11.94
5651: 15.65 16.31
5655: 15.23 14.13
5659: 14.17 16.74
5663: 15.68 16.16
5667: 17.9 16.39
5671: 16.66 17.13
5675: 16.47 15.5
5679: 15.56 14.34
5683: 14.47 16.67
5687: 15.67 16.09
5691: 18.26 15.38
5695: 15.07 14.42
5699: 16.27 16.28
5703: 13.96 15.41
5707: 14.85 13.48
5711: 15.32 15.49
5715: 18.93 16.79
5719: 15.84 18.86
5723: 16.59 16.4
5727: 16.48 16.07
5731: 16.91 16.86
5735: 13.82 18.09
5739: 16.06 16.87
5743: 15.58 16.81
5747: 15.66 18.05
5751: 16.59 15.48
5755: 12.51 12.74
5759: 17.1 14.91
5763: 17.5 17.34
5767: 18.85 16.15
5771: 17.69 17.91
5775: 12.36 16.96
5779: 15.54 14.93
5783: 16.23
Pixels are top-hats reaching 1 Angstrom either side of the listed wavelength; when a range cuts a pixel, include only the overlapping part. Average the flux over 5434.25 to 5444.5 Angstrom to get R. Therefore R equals 15.9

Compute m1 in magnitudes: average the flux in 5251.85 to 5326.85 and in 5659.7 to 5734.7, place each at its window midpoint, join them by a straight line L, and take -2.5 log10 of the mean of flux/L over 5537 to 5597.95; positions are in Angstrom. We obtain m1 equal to 0.050 mag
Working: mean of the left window 14.4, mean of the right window 16.1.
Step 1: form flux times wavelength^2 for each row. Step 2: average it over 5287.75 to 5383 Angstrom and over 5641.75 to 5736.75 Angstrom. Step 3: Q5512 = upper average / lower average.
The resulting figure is 1.20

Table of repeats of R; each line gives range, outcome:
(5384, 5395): 15.6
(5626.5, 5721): 15.6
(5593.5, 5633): 15.6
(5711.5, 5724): 17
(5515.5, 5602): 15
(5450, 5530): 15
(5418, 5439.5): 14.9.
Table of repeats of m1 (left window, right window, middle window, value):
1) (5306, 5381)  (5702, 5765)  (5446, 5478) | 0.03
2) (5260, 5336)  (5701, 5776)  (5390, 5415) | 0.02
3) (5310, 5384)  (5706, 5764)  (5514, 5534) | 0.03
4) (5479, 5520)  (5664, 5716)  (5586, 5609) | 0.05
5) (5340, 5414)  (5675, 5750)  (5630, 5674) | 0.03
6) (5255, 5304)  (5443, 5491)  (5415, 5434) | 0.02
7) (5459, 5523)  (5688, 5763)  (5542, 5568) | 0.01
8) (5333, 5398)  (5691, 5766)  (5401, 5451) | 0.05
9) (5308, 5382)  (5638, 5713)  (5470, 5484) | -0.02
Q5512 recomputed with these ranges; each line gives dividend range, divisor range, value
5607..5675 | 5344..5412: 1.15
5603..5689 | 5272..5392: 1.17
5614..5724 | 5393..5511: 1.14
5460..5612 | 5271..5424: 1.09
